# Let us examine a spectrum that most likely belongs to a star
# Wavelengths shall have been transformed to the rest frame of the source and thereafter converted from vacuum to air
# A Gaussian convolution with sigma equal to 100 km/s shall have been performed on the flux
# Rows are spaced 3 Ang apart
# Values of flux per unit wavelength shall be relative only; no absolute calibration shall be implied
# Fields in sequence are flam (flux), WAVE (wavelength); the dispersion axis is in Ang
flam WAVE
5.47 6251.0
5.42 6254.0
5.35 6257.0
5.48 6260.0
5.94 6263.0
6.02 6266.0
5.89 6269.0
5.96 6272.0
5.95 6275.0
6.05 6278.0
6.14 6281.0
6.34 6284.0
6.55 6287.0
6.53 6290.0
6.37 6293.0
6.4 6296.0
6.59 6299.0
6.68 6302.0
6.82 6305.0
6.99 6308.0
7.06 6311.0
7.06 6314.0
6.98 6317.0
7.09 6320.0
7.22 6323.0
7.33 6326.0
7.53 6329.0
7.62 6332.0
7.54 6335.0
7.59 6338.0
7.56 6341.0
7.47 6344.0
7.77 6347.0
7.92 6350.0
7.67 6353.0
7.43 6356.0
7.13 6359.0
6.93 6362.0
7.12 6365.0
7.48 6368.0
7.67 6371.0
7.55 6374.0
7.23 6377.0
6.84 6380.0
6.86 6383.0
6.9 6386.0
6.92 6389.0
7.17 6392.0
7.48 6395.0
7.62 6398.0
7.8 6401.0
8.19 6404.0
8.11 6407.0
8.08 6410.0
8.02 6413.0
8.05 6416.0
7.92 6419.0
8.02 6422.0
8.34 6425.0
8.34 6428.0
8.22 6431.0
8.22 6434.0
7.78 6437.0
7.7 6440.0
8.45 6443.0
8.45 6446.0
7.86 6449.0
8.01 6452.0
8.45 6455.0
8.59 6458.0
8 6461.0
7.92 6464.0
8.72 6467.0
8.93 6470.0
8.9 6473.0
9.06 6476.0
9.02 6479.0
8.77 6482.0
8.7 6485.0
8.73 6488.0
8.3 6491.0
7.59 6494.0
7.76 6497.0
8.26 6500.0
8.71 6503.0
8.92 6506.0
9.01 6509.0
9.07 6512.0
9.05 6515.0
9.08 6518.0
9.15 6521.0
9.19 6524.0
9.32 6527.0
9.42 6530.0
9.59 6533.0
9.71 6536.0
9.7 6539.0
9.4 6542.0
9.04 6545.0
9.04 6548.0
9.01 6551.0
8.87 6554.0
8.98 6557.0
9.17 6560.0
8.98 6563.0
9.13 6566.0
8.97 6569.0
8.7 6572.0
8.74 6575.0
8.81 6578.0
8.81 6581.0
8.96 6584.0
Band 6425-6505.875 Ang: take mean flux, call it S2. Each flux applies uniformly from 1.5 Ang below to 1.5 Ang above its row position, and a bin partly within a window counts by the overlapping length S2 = 8.37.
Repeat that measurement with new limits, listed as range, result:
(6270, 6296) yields 6.24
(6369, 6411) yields 7.45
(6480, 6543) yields 8.92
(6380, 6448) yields 7.83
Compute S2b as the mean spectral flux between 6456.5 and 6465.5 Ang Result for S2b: 8.17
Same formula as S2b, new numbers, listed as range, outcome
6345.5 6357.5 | 7.7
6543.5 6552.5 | 9.03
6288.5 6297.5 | 6.43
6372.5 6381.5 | 7.21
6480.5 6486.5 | 8.73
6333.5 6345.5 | 7.54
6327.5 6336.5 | 7.56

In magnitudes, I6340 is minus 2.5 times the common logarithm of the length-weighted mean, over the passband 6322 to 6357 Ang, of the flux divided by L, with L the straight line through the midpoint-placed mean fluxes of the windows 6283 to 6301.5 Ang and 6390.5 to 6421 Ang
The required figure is -0.08 mag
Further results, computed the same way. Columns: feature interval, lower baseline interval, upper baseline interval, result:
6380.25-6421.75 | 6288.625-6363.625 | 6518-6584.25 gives 0.03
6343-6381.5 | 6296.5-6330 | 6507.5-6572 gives 0.01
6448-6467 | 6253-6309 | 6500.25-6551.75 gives 0.02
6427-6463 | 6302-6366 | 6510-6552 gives 0.03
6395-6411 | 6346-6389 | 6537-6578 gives -0.04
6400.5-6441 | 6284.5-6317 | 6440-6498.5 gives -0.02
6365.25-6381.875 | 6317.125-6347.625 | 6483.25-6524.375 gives 0.06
